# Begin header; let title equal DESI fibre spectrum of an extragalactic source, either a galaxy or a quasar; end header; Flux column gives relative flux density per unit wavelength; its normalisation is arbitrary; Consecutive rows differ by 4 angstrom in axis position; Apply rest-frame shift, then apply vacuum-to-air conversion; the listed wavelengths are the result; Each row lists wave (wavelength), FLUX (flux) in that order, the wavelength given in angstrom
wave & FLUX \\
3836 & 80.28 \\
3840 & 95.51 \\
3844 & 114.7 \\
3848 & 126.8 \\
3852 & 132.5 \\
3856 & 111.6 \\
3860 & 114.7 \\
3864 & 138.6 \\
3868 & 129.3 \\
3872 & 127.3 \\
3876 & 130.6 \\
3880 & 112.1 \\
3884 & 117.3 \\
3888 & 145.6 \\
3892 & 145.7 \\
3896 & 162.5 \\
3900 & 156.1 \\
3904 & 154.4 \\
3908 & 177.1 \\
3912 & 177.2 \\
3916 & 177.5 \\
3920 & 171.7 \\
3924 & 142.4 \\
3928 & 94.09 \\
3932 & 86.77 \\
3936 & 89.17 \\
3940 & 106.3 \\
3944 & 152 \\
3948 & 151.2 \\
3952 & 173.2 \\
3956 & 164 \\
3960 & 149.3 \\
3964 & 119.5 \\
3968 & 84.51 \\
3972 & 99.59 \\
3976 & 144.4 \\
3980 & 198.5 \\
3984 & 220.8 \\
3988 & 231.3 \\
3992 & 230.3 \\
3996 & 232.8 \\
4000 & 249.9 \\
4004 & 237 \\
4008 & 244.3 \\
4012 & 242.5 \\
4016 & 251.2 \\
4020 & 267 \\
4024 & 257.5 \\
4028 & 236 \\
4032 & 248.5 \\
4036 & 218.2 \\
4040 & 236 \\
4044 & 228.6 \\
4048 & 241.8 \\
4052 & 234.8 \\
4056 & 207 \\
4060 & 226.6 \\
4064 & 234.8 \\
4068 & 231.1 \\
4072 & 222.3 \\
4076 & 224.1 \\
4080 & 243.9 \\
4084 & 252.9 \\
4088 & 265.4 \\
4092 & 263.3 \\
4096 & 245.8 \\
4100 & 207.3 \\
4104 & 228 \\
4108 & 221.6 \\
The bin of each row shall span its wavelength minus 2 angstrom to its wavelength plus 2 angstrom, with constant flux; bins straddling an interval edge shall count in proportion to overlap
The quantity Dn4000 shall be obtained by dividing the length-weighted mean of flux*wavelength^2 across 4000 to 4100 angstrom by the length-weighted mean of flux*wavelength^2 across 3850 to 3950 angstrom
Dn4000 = 1.9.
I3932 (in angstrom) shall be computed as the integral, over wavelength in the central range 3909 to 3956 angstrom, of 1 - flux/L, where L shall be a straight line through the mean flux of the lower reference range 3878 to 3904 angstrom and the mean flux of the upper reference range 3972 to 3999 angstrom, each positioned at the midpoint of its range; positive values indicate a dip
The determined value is 7.6 angstrom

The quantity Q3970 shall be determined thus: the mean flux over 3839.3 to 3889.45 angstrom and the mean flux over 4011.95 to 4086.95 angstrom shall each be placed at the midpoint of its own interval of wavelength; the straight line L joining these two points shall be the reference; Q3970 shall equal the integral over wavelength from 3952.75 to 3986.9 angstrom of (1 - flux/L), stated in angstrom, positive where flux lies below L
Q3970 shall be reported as 6.9 angstrom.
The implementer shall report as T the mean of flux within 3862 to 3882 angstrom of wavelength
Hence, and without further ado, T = 128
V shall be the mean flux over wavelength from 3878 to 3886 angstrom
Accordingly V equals 115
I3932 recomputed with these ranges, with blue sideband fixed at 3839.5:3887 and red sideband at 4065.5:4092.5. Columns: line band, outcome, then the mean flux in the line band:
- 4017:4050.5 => -3.92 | 242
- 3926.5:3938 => 5.06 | 89.8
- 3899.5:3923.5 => -3.09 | 168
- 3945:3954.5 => 0.51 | 161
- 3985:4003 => -3.73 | 235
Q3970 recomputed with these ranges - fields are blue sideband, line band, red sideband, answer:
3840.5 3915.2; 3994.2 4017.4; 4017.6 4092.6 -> -3.6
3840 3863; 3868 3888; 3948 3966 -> 0.3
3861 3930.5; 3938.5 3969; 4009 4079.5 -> 6.7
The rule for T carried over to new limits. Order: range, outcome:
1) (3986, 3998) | 231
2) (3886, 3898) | 151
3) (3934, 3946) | 116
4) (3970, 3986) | 166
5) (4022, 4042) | 239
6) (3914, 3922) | 175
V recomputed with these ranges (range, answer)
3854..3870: 124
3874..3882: 121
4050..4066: 226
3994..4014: 241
